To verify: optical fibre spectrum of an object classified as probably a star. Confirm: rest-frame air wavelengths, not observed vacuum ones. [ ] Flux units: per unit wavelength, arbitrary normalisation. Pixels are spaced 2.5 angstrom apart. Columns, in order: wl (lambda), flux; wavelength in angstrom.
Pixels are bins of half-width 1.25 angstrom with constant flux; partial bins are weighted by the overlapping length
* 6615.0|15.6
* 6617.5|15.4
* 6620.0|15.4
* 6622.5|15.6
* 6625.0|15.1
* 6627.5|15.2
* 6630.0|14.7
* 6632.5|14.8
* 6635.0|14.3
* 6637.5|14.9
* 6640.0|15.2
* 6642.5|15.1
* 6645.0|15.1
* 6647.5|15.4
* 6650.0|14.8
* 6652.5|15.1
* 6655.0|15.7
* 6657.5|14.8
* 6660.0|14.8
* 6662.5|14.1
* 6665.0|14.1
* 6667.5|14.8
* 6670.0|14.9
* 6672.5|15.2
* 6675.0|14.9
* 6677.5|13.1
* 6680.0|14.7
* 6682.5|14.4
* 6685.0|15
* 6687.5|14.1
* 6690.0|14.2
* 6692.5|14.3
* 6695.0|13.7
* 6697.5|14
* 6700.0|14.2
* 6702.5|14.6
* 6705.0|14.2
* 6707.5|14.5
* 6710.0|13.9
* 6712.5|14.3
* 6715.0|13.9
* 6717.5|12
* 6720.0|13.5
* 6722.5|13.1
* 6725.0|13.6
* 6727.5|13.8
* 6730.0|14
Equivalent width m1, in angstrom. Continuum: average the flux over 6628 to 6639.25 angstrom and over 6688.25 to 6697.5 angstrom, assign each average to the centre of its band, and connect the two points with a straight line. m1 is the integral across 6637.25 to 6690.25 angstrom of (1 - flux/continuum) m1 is -1.3 angstrom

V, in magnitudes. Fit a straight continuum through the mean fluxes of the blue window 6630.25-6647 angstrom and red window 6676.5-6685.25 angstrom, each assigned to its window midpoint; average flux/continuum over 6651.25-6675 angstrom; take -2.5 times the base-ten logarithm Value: -0.02 mag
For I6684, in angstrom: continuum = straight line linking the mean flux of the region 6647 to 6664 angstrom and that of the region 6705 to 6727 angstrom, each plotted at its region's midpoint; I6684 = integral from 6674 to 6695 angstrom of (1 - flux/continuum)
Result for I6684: 0.0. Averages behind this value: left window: 14.9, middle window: 14.3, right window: 13.6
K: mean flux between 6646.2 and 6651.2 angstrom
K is 15.1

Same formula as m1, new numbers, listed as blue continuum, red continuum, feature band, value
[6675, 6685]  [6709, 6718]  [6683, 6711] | -0.59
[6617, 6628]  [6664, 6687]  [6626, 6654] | 0.21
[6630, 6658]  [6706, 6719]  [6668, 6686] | -0.26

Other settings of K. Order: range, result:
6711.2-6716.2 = 14.1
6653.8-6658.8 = 15.2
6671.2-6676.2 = 15.1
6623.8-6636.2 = 14.8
